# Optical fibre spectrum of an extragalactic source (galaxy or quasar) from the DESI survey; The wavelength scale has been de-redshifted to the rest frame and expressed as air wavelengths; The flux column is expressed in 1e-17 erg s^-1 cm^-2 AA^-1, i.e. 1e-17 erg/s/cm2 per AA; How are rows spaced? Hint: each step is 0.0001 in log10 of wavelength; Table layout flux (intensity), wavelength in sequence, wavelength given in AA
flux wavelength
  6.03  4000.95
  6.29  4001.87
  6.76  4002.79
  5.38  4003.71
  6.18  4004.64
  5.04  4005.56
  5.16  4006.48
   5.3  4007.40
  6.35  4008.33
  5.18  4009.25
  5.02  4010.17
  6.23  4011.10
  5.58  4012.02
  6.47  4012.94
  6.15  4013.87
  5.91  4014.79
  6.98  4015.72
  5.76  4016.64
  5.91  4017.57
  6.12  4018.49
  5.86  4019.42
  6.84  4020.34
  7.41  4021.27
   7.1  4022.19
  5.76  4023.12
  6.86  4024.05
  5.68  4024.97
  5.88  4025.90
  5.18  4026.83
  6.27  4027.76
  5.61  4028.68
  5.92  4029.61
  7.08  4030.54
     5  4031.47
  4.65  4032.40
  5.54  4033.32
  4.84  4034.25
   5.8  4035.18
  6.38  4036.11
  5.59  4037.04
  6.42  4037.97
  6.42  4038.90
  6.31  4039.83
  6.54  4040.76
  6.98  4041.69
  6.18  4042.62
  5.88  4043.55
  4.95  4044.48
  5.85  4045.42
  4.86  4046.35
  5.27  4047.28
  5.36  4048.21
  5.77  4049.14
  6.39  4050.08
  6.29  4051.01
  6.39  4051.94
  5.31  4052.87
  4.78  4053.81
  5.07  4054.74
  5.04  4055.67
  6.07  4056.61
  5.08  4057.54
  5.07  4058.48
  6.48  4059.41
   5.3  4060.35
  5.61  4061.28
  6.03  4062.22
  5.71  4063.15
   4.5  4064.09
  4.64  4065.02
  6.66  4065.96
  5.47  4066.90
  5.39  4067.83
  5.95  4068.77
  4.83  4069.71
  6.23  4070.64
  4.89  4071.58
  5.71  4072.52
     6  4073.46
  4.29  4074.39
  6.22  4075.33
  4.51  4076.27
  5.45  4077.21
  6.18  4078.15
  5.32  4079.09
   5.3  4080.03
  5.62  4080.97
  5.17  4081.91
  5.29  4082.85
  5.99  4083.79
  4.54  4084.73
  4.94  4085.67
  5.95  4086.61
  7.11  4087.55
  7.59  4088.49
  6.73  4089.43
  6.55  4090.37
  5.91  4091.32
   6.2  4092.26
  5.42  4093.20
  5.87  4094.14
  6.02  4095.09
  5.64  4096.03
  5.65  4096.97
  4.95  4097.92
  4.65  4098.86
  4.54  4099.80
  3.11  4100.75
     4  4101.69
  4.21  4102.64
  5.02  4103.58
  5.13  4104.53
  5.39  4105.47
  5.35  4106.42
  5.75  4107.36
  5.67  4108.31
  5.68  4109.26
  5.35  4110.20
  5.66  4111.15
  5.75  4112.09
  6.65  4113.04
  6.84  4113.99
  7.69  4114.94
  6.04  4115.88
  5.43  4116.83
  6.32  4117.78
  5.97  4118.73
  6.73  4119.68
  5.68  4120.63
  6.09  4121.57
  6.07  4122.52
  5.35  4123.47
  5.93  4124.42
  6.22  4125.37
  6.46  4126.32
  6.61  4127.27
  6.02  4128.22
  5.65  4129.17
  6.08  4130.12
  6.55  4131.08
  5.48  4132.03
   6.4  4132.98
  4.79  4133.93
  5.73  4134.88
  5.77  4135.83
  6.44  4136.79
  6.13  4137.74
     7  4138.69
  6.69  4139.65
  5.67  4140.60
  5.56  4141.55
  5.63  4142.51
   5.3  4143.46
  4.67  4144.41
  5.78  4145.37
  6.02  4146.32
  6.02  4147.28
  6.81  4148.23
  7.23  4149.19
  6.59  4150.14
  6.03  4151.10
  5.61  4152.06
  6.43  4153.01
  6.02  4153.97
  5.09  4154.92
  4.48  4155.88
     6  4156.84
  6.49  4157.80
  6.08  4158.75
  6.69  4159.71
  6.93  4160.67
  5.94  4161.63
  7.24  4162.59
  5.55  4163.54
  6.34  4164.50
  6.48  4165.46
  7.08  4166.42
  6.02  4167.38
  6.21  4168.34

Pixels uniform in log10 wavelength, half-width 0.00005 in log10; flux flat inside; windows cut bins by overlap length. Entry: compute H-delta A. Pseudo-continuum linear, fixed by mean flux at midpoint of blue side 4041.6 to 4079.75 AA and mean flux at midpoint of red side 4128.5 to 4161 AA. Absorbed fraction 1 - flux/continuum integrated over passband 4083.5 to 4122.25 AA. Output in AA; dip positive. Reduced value 0.4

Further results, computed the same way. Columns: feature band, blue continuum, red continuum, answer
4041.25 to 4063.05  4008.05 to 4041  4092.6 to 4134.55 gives 1.0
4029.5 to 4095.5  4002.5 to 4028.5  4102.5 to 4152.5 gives 3.1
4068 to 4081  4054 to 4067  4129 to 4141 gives 0.3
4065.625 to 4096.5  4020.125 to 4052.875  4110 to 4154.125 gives 1.5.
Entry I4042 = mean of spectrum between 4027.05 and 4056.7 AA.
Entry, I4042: 5.77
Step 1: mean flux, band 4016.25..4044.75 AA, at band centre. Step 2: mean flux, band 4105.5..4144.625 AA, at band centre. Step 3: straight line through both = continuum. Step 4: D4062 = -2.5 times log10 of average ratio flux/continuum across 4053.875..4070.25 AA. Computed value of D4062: 0.11 mag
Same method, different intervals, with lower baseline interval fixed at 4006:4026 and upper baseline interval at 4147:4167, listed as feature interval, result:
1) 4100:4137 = 0.080 mag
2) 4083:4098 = 0.038 mag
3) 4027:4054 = 0.052 mag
